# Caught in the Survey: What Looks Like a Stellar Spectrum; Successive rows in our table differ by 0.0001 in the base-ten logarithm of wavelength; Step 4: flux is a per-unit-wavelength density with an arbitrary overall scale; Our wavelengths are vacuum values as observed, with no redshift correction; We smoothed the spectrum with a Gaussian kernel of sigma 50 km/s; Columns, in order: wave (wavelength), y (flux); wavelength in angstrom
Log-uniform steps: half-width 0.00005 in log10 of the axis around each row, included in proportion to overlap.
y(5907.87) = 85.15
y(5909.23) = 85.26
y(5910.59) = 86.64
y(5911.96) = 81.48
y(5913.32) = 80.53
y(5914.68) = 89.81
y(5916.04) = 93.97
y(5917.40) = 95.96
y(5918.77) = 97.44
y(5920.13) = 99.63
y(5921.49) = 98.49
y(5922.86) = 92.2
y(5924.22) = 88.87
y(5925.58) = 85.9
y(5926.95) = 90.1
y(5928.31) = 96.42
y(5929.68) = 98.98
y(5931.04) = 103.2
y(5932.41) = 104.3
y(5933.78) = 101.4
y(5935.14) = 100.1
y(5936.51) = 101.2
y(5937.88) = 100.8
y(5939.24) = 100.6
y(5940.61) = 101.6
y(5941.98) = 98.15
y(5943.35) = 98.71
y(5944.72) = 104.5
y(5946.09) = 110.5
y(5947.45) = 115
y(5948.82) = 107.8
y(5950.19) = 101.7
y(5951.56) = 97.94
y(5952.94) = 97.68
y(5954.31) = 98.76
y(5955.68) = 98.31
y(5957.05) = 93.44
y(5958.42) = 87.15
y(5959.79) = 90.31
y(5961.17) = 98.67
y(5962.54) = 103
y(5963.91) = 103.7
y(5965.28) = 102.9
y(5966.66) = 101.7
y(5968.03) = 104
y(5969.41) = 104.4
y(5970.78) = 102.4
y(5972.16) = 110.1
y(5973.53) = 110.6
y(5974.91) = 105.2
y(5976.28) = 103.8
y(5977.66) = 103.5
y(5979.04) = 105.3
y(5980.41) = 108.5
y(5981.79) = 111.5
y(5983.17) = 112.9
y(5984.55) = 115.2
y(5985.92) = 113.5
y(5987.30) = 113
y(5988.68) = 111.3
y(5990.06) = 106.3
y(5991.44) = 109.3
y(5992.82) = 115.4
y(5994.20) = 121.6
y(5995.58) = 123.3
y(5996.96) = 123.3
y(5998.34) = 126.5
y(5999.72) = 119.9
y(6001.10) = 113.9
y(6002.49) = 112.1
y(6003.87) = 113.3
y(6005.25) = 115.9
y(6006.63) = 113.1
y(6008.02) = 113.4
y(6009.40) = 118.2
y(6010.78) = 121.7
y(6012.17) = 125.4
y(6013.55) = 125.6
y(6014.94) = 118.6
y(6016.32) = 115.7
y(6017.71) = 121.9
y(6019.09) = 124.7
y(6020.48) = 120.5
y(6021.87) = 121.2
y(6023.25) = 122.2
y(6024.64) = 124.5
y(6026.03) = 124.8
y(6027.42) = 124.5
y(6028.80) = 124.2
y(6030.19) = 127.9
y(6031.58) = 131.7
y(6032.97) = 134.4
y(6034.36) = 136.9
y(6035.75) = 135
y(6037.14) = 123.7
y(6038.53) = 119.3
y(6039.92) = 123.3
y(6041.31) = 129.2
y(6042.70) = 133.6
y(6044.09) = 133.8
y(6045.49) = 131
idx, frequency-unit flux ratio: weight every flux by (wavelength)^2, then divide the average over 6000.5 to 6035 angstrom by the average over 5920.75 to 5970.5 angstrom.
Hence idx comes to 1.25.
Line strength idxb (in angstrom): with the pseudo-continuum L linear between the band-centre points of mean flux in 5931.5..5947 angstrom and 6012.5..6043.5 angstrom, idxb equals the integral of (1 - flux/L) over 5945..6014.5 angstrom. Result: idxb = 2.3 angstrom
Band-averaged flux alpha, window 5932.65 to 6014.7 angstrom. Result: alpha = 108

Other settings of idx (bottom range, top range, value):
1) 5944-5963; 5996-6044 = 1.26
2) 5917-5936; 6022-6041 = 1.36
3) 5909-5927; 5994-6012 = 1.34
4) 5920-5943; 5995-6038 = 1.29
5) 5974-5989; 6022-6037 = 1.19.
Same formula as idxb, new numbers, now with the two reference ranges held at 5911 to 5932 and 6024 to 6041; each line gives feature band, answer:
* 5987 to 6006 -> 0.0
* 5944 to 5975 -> 0.8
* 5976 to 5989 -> 0.2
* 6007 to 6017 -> 0.1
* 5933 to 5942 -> -0.3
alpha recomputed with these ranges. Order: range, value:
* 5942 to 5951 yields 106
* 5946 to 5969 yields 101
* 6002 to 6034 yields 122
